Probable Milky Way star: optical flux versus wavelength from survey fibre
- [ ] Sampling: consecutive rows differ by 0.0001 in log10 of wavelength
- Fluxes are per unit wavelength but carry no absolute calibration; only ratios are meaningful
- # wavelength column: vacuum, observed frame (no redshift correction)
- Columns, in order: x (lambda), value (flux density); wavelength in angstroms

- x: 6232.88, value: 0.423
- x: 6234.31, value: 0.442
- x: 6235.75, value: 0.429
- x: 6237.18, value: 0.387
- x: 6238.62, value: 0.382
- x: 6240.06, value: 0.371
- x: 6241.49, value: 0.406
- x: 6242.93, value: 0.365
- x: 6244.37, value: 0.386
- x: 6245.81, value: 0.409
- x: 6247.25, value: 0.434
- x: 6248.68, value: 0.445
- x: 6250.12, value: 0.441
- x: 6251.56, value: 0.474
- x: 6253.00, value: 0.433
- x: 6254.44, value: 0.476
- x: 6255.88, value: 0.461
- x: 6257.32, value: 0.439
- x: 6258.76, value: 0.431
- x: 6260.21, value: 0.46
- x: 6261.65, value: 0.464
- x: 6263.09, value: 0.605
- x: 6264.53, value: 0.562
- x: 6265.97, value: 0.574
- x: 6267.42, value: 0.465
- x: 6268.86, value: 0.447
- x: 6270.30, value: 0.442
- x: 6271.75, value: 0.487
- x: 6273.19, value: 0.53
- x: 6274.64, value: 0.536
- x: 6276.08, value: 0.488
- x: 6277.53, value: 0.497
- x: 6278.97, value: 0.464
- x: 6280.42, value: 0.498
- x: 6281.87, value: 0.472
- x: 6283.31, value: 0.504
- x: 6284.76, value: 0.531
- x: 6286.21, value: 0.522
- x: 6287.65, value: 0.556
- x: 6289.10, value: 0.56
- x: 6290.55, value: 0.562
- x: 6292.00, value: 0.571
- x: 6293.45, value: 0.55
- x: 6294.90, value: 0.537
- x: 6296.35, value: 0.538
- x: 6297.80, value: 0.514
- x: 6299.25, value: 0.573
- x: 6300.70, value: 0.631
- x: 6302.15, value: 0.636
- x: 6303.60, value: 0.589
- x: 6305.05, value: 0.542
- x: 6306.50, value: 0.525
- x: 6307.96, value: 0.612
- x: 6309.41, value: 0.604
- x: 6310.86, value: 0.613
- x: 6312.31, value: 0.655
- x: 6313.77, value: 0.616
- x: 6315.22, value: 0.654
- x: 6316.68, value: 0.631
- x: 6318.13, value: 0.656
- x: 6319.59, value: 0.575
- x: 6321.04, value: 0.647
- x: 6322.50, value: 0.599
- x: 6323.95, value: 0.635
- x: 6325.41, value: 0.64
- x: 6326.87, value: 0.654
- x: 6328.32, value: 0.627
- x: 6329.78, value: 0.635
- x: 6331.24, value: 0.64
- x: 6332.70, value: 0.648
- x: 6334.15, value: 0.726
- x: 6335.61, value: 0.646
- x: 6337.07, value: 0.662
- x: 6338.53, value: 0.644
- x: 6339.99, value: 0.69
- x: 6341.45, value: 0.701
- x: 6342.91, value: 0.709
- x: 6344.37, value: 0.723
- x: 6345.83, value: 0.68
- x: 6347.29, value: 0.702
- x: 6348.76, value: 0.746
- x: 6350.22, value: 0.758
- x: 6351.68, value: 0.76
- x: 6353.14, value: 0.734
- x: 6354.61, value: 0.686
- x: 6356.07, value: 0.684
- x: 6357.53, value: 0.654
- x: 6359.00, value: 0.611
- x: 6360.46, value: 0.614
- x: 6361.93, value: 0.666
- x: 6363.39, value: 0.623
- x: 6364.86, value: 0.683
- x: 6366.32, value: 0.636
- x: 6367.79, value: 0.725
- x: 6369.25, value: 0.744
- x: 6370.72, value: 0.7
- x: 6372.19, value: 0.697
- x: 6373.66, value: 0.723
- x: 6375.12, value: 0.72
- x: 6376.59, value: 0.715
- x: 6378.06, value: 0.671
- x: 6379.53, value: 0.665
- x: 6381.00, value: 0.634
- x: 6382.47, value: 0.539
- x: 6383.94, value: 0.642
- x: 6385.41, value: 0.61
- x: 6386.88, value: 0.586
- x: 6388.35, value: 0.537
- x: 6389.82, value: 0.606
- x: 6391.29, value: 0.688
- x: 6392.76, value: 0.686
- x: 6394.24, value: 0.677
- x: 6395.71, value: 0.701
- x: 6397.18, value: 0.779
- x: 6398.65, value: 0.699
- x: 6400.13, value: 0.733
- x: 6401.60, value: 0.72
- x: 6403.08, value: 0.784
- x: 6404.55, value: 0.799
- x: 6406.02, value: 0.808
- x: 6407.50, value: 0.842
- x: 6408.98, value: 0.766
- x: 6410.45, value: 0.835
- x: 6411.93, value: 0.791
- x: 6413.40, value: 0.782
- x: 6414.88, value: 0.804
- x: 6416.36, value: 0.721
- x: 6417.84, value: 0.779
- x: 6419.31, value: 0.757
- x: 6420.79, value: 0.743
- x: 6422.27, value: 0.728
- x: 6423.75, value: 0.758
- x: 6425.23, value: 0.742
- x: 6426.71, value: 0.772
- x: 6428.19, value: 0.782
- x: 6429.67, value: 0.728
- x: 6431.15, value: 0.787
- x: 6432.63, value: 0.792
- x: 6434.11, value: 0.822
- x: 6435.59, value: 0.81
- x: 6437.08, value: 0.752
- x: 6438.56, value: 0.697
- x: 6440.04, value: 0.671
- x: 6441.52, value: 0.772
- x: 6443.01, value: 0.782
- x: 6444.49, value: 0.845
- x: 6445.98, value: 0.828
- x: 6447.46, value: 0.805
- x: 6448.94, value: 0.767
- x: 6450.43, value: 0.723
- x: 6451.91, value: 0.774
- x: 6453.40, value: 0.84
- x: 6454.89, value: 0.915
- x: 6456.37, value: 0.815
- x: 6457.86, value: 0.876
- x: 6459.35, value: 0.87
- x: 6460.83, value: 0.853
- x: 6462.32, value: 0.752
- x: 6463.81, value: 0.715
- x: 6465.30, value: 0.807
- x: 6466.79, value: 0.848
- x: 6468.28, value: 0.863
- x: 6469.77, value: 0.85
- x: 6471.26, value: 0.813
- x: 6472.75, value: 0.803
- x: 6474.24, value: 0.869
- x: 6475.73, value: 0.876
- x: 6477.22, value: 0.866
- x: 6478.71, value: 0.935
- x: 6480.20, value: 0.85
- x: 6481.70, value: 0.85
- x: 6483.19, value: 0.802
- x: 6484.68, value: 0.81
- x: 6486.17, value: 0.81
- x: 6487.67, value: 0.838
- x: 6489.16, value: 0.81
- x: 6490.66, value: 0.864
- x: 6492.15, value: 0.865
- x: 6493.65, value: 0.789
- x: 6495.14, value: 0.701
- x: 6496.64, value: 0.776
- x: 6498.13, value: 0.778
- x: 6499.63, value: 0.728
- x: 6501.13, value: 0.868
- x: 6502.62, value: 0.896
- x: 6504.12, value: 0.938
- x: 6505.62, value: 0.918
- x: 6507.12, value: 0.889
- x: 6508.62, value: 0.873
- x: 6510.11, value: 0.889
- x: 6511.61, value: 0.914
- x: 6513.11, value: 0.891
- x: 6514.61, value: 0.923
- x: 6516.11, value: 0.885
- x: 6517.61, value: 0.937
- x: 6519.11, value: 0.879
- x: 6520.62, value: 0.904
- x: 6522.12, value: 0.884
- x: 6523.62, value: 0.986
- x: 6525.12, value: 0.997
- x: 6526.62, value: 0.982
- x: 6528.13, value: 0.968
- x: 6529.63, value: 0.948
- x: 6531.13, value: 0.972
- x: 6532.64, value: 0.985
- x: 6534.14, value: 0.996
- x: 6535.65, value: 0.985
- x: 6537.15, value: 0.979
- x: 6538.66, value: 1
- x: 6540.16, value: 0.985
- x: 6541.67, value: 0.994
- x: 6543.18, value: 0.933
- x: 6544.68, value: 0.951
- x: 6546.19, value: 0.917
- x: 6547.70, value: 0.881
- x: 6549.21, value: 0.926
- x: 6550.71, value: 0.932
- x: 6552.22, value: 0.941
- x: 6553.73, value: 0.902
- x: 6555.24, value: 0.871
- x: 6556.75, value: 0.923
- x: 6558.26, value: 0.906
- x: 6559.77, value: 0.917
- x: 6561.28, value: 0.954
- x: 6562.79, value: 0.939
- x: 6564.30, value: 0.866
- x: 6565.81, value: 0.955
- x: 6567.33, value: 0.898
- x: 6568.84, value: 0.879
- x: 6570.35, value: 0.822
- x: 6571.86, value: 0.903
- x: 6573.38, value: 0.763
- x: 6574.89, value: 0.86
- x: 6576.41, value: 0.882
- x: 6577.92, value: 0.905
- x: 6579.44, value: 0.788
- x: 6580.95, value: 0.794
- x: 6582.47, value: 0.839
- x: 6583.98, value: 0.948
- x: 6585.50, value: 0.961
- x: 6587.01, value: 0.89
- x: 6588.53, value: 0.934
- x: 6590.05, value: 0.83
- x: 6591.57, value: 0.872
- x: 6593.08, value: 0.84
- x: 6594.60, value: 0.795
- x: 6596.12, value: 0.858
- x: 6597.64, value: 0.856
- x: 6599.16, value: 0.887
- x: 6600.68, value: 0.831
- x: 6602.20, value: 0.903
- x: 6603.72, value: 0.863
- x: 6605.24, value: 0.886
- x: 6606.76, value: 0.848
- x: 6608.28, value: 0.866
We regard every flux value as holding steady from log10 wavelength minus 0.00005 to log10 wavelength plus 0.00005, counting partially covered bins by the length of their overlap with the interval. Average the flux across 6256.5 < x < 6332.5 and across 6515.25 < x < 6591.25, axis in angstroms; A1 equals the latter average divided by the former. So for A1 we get 1.6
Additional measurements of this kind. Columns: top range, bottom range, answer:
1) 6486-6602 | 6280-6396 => 1.41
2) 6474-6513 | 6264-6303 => 1.60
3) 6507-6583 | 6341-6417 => 1.30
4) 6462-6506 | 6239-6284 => 1.78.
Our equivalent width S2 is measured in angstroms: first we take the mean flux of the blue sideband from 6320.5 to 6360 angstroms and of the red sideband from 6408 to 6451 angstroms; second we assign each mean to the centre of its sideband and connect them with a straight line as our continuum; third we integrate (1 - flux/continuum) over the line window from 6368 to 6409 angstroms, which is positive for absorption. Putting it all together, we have 1.85 angstroms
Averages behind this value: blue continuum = 0.675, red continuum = 0.771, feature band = 0.695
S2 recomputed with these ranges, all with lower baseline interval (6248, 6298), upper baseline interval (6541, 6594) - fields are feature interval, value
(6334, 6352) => -3.24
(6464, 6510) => -3.05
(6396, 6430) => -3.93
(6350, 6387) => -2.64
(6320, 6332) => -1.29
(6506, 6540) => -4.27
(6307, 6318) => -1.43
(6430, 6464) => -2.84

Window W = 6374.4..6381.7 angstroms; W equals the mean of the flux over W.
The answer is 0.681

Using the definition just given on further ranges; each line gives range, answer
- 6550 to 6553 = 0.935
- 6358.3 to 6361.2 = 0.612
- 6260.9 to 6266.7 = 0.551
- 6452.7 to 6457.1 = 0.857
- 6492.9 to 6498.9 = 0.761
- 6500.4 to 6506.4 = 0.905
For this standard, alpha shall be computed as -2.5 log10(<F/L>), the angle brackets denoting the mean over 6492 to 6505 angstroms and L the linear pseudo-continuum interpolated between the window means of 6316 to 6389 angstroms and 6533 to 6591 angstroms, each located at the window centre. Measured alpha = 0.028 mag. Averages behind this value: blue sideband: 0.665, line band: 0.814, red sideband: 0.909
